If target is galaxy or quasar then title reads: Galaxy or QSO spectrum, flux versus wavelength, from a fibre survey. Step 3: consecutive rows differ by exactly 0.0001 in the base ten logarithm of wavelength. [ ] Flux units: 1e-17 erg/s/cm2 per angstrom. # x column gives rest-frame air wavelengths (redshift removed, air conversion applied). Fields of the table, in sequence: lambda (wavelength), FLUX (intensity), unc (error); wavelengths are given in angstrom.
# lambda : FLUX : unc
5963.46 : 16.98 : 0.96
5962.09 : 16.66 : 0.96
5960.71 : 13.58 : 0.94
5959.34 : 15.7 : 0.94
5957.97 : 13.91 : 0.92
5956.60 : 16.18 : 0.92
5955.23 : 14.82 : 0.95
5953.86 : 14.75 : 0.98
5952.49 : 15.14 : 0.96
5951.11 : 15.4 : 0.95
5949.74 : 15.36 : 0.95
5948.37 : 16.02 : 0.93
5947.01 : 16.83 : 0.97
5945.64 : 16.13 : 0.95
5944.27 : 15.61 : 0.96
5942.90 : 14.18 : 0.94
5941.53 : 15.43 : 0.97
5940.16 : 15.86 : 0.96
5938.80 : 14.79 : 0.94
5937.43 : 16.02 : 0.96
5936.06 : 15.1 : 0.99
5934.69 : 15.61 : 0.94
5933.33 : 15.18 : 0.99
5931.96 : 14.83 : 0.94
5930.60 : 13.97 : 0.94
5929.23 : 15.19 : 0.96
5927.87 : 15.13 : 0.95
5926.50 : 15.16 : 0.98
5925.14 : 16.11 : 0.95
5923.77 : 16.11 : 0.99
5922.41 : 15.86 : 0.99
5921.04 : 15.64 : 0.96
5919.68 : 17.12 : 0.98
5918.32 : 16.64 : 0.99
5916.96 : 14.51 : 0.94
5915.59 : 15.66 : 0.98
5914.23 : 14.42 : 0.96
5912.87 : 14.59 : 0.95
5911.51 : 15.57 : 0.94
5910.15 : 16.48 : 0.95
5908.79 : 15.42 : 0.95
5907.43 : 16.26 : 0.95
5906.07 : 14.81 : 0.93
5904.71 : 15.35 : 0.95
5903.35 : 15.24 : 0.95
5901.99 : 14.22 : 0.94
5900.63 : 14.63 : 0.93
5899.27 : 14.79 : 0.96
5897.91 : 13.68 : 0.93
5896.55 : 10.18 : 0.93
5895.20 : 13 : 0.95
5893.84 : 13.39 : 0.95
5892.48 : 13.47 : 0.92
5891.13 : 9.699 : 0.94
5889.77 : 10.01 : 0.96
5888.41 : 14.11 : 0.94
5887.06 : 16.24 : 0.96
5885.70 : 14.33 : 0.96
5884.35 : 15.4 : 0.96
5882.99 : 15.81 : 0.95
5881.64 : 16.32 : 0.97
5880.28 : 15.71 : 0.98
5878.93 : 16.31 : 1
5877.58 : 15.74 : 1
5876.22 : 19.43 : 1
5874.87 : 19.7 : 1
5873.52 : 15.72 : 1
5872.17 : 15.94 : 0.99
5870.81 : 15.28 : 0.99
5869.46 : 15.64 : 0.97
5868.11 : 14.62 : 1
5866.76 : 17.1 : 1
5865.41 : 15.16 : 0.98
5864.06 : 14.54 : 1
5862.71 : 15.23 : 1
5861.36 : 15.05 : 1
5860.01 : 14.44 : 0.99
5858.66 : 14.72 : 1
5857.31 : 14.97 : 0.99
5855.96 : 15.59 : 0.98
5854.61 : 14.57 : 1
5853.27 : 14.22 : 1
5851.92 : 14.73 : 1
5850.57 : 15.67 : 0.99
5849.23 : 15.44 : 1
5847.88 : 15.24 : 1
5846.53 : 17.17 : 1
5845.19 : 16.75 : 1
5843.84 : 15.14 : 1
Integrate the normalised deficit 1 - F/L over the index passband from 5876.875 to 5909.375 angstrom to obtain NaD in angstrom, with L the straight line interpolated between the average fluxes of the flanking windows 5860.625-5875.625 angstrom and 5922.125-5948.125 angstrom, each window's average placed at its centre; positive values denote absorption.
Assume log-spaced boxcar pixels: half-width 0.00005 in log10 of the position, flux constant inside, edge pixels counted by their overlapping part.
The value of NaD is 2.8 angstrom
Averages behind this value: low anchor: 15.8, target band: 14.3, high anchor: 15.4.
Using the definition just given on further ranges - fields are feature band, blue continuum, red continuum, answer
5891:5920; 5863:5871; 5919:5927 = 2.32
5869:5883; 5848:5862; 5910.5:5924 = -1.27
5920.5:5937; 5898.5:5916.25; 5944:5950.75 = 0.30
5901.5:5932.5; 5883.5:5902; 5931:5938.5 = -2.07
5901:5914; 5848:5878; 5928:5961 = 0.11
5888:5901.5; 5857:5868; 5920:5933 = 2.27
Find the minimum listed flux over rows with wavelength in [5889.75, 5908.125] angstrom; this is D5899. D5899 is 9.699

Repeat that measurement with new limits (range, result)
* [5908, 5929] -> 14.42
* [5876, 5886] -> 14.33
